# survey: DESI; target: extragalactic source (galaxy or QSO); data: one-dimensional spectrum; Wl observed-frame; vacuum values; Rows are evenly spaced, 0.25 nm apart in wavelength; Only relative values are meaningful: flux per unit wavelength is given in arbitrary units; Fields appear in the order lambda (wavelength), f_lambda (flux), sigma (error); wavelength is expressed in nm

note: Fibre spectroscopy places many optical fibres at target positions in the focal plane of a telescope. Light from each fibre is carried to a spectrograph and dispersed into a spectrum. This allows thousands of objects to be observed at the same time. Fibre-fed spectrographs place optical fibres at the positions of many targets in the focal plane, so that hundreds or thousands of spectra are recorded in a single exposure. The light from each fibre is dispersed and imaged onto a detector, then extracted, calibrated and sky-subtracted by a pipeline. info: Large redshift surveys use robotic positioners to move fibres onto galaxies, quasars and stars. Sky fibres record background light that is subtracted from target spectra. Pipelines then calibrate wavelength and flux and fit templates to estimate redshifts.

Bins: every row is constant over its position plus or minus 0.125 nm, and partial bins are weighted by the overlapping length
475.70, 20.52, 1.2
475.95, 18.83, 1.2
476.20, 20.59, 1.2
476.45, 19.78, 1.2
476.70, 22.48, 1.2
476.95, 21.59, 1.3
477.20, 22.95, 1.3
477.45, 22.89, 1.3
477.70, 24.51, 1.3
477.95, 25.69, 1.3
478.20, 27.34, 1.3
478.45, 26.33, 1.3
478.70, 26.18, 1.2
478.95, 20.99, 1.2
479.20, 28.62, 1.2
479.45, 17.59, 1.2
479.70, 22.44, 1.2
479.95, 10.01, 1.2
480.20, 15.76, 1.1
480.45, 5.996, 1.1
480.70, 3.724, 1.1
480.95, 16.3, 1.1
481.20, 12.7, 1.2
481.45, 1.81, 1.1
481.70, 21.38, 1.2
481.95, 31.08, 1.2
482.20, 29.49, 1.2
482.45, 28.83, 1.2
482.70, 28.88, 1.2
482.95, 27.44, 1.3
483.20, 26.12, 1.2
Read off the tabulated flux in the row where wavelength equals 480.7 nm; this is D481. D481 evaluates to 3.724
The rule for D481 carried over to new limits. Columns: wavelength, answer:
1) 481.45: 1.81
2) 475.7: 20.52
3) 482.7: 28.88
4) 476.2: 20.59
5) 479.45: 17.59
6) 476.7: 22.48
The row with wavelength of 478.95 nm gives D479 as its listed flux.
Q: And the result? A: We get 20.99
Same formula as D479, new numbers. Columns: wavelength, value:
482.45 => 28.83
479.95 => 10.01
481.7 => 21.38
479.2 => 28.62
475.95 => 18.83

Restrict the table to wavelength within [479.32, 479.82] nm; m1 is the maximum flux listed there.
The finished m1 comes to 22.44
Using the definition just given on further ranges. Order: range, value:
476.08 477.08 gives 22.48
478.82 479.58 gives 28.62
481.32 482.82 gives 31.08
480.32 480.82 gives 5.996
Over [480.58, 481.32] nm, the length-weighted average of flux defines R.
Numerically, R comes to 10.9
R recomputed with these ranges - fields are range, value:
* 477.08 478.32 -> 24.7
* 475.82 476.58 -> 19.8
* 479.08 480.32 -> 18.9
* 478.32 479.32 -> 25.5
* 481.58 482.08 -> 26.3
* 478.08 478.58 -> 26.8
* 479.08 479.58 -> 23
